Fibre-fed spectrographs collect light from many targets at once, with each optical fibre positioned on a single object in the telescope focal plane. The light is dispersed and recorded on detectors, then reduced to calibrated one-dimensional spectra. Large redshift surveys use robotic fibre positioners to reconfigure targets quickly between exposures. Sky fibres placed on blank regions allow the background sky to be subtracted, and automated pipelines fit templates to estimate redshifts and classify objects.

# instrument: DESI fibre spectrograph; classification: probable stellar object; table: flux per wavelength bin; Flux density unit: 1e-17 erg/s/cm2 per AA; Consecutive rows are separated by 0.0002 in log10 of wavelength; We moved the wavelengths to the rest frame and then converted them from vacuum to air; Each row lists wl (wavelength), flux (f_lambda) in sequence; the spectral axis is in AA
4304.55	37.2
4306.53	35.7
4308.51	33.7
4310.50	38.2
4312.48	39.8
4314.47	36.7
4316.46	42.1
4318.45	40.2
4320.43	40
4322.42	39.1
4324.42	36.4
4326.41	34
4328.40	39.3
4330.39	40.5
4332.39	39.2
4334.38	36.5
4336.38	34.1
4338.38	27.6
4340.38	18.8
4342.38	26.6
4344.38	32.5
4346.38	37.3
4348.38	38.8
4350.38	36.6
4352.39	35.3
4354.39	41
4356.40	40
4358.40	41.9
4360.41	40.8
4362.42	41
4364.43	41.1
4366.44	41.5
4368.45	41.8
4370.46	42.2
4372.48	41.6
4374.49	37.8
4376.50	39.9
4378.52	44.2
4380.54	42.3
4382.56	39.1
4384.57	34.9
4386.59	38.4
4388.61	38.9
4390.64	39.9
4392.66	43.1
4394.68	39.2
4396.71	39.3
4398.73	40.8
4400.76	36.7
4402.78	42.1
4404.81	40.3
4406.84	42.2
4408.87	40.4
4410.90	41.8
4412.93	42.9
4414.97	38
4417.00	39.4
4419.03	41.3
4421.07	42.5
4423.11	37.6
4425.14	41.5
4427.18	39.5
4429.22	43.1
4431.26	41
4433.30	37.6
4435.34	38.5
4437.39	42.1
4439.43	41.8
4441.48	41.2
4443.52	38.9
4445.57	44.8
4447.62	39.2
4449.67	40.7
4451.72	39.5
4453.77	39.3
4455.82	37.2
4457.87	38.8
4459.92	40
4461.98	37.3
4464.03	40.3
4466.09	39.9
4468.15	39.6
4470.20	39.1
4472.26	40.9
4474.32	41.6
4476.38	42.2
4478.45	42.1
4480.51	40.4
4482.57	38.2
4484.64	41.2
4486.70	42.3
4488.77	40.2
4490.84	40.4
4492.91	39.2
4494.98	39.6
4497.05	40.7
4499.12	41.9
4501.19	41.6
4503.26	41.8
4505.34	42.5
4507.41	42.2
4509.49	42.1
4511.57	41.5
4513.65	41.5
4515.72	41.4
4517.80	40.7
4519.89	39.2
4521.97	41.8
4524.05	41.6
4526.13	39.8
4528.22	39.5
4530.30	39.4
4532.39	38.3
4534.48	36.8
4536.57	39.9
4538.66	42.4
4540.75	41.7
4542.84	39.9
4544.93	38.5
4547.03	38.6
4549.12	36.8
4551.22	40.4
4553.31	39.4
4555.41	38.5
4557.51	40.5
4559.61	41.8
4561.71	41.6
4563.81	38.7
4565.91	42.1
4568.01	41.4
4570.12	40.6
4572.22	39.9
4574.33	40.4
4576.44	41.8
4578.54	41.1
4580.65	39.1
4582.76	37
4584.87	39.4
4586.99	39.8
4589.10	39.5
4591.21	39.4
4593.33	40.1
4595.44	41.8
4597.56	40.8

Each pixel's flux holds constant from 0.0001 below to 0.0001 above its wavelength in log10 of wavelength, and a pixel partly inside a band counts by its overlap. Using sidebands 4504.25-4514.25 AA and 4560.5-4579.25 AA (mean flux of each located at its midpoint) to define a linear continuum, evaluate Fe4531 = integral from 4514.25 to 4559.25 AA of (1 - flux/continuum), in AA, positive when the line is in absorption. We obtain 1.8 AA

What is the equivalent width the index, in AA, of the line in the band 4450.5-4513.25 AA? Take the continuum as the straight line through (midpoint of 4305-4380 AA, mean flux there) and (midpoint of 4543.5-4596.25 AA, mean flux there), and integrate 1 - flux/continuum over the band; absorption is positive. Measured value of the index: -2.3 AA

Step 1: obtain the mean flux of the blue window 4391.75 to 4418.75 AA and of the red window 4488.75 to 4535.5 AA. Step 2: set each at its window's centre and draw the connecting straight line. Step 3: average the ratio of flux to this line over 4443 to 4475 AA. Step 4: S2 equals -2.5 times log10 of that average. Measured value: 0.02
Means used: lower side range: 40.5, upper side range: 40.6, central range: 39.8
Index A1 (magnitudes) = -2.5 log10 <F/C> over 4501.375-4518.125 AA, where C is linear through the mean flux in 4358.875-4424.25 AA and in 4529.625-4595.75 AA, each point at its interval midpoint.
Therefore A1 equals -0.05 mag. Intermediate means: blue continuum 40.4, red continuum 39.9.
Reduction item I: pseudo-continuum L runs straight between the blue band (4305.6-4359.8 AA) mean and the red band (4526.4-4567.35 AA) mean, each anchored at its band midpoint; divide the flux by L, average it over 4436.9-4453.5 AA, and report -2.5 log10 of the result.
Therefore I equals -0.08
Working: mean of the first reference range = 36.4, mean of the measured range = 40.9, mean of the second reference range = 39.7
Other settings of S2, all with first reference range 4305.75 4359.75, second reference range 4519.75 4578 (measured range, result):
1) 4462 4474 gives -0.03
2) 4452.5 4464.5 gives -0.01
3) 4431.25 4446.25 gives -0.07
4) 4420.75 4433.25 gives -0.07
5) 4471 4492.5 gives -0.05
